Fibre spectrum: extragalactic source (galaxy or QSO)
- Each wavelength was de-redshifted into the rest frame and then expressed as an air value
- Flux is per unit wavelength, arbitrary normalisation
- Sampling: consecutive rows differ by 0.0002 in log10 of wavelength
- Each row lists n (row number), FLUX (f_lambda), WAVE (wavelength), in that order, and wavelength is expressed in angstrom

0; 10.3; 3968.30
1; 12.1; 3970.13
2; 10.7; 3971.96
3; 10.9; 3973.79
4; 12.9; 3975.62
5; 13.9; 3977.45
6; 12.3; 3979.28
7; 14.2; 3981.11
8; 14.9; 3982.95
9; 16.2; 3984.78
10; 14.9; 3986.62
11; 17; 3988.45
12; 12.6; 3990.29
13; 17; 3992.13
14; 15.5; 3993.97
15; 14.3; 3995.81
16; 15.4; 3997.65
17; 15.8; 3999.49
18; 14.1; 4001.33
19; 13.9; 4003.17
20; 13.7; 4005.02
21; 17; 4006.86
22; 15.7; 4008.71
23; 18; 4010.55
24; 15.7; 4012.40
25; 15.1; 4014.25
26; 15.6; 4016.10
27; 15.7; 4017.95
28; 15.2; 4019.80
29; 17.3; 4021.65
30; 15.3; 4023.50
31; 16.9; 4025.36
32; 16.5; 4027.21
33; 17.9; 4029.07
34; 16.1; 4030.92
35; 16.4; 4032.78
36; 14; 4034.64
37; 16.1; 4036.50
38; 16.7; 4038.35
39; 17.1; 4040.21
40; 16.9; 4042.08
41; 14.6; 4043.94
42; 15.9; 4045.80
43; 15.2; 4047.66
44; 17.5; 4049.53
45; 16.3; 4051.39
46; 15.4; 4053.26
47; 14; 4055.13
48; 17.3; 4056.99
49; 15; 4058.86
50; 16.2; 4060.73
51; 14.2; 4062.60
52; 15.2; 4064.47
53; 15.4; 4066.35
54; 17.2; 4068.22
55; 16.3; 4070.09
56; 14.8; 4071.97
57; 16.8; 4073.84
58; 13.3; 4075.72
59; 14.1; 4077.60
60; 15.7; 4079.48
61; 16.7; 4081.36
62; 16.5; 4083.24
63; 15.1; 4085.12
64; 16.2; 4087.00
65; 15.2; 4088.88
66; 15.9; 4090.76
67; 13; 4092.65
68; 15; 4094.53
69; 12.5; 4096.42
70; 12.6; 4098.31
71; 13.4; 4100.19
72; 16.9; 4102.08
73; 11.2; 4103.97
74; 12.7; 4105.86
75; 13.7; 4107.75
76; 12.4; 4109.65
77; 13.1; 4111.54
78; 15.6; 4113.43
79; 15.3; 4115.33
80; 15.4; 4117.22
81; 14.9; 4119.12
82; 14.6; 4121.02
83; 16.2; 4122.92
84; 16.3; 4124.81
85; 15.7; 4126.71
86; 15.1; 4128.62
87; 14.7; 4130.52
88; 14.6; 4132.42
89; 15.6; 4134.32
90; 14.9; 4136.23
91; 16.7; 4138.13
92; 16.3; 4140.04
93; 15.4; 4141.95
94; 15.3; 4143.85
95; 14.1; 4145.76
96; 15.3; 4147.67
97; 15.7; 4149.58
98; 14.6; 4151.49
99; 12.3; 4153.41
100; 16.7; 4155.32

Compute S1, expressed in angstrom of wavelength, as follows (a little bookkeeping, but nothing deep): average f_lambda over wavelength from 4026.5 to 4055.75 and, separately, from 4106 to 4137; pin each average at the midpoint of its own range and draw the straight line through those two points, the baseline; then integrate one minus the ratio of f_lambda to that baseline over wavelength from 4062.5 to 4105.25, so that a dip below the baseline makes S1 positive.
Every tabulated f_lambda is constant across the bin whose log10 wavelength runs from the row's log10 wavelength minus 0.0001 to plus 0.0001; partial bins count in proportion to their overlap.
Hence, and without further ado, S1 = 1.4 angstrom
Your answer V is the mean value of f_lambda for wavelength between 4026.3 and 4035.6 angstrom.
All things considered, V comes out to 16.2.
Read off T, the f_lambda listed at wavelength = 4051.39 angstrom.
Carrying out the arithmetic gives 16.3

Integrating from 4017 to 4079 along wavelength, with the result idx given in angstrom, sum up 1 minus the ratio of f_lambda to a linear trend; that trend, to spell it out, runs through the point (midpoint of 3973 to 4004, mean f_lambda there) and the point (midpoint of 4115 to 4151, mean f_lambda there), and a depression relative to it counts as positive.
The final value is -4.2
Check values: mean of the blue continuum 14.5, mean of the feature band 15.8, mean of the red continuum 15.4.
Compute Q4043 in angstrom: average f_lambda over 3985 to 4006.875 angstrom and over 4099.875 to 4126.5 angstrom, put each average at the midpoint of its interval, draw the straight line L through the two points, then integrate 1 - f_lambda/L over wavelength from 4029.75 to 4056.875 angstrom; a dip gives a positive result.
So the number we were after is -2.0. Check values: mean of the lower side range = 15.1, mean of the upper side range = 14.5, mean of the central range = 15.9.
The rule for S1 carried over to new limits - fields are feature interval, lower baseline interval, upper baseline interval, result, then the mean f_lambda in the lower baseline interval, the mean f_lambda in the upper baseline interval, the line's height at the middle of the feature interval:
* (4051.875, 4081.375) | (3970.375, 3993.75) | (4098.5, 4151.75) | -2.00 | 14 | 14.8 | 14.5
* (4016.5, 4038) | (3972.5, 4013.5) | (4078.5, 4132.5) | -2.00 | 14.8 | 14.7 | 14.8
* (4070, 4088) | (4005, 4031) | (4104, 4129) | -0.40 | 16.2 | 14.6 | 15.2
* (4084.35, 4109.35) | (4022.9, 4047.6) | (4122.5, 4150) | 2.66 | 16.2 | 15.4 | 15.7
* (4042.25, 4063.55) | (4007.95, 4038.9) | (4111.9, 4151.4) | 0.36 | 16.1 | 15.3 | 15.9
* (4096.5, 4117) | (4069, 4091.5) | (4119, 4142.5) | 2.40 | 15.6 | 15.5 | 15.5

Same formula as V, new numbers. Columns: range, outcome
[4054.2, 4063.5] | 15.4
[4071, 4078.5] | 14.7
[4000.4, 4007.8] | 14.7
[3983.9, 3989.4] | 16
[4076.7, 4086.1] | 15.6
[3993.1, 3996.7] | 14.9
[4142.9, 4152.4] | 15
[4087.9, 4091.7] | 15.6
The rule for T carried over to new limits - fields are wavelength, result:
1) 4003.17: 13.9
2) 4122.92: 16.2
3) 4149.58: 15.7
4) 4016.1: 15.6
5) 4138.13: 16.7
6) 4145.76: 14.1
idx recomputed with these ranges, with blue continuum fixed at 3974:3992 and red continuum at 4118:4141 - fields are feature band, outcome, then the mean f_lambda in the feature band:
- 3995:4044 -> -4.2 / 15.8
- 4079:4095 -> -0.4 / 15.5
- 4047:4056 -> -0.5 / 15.7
